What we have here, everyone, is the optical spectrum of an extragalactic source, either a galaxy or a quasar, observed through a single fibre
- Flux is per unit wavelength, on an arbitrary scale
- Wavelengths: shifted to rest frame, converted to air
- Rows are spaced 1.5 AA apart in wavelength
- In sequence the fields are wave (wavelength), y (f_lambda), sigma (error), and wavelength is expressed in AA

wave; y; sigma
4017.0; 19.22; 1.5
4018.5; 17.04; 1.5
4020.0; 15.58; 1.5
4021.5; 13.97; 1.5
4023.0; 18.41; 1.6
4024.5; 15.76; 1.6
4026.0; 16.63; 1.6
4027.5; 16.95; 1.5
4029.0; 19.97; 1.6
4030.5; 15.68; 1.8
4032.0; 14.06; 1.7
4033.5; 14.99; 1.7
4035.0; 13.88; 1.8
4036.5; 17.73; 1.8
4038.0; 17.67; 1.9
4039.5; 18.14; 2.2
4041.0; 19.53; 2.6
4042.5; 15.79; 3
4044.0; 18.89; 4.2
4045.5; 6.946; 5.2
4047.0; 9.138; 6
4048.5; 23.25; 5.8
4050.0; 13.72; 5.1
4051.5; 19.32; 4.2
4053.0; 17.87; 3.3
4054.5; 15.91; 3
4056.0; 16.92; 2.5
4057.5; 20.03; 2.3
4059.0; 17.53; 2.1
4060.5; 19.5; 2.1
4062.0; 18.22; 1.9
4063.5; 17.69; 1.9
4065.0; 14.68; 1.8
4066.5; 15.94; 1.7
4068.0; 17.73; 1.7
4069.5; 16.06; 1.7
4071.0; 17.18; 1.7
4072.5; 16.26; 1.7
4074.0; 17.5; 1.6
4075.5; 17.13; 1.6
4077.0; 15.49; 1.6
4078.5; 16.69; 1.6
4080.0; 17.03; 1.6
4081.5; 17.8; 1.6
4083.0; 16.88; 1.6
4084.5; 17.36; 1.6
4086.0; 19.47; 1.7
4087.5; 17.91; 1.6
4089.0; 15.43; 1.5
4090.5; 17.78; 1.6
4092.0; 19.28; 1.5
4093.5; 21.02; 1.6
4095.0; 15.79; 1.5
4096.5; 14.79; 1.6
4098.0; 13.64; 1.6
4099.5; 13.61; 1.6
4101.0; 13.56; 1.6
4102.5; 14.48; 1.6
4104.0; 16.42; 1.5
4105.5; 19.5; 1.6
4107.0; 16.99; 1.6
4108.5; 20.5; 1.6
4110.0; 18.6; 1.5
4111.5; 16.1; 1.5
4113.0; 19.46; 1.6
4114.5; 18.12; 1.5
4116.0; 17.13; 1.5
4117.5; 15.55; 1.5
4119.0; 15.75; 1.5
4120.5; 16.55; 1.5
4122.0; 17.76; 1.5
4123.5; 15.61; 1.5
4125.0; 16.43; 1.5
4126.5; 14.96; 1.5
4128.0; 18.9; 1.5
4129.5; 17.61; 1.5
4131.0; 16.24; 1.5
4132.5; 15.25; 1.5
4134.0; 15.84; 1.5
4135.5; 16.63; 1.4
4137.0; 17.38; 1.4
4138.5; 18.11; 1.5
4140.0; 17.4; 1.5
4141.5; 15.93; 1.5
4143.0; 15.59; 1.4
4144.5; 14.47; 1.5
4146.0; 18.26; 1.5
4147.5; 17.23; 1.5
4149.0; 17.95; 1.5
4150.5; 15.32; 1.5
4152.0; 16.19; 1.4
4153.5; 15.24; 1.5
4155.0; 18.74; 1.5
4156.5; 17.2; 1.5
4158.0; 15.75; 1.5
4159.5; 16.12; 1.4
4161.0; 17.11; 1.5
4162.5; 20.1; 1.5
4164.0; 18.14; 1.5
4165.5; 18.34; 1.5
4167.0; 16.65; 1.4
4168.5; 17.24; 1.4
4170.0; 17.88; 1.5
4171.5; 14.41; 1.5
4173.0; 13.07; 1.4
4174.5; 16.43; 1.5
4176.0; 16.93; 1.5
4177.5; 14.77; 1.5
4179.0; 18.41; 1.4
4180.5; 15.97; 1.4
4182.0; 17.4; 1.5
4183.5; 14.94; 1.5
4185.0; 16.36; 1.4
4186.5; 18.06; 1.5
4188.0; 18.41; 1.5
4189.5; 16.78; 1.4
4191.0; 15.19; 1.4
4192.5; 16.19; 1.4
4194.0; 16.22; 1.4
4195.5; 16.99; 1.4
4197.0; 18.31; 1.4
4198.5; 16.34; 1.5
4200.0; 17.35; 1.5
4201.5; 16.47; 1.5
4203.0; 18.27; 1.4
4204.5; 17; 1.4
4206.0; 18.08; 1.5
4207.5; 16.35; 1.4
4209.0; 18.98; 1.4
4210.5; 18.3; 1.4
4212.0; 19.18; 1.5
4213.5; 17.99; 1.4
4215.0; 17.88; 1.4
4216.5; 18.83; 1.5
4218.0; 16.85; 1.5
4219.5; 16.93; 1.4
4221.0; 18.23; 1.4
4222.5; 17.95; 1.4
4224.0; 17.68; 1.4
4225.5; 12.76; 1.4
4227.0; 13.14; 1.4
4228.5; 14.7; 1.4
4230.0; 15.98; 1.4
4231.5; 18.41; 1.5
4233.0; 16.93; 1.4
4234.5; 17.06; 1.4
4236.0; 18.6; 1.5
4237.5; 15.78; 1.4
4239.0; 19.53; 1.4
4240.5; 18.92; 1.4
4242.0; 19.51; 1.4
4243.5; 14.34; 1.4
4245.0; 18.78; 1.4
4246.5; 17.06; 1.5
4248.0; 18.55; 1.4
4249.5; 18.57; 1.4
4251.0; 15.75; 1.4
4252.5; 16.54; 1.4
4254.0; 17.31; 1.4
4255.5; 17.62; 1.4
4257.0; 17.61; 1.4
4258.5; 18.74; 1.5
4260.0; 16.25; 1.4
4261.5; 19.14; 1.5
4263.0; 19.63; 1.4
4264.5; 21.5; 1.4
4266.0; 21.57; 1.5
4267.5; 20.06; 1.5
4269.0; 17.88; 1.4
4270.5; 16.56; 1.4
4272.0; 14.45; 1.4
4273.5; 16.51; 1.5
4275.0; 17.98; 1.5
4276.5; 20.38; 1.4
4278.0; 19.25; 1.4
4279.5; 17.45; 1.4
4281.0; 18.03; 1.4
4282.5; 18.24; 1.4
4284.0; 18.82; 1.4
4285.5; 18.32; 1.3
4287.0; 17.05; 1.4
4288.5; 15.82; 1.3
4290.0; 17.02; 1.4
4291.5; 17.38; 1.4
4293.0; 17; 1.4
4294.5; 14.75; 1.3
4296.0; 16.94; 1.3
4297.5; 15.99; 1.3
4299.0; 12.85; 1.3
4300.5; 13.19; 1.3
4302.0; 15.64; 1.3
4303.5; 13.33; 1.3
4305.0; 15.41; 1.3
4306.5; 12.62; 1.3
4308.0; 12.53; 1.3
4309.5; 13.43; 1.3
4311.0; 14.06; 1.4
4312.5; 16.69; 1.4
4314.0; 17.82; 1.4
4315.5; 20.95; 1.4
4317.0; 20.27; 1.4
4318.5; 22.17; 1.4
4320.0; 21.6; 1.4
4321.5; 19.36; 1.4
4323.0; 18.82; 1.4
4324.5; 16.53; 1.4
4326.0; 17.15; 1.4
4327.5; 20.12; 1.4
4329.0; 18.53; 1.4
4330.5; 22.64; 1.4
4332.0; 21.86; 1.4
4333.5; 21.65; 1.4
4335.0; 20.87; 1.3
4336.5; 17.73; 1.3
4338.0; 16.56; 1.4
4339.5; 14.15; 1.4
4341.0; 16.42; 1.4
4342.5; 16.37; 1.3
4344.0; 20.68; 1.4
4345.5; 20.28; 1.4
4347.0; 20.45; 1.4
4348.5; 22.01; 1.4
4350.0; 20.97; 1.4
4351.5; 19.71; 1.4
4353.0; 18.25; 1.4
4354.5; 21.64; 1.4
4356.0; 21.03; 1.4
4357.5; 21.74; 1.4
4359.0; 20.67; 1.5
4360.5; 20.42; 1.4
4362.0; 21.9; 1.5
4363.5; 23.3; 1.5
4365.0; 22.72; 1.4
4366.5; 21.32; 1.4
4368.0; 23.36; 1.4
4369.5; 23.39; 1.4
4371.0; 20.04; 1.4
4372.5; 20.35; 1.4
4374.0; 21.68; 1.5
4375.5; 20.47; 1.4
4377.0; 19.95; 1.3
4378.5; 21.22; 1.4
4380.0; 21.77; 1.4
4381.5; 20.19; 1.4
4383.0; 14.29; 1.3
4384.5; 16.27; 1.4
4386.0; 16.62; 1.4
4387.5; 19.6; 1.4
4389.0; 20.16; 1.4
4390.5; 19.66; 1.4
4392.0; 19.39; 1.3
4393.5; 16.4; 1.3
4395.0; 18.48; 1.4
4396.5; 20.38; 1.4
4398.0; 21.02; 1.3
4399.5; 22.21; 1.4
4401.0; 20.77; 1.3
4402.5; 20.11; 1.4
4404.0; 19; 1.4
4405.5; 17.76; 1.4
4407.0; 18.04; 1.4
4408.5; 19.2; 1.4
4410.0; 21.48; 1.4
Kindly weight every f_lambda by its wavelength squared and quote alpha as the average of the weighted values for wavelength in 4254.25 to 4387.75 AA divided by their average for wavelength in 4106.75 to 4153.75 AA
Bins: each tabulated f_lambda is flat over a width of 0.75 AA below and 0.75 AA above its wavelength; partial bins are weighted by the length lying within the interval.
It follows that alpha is 1.2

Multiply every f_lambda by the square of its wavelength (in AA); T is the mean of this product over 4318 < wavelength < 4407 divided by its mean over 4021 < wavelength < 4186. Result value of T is 1.3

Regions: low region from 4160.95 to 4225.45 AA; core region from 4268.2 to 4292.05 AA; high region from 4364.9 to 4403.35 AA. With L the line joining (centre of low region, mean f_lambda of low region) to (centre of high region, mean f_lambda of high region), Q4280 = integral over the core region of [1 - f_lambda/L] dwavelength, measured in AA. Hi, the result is 1.13 AA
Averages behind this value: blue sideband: 17.1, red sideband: 20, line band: 17.6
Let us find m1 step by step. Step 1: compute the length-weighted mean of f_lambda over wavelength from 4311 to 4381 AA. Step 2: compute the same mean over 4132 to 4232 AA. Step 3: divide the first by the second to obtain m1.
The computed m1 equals 1.19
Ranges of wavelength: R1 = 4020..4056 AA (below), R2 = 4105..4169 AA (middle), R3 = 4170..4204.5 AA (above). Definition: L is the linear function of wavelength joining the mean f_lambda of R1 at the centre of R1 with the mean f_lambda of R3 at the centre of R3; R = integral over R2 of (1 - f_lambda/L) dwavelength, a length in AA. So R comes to -2.34 AA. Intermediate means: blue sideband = 16.3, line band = 17.1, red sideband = 16.6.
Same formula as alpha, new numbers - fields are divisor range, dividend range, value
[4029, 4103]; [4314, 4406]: 1.38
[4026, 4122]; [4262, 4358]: 1.20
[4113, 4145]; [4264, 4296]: 1.15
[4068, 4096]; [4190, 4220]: 1.06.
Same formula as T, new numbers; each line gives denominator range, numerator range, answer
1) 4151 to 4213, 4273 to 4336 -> 1.10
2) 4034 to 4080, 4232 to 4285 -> 1.19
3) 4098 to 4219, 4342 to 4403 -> 1.33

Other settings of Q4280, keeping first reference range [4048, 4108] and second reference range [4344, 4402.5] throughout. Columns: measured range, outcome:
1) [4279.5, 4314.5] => 6.65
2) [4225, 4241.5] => 1.91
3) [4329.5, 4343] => 0.82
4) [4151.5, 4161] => 0.72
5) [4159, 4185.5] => 2.09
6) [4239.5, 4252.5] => 0.89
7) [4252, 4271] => 0.58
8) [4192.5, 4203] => 0.81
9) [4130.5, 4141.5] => 0.66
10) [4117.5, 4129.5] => 0.69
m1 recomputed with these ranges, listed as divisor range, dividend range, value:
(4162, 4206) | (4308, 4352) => 1.12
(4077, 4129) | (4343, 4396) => 1.20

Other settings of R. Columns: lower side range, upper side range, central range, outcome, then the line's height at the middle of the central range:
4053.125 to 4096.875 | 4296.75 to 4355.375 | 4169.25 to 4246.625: 3.0 AA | 17.7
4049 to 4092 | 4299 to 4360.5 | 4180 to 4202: 1.3 AA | 17.8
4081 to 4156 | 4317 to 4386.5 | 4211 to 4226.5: 0.7 AA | 18.2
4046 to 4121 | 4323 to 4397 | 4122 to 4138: 0.8 AA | 17.5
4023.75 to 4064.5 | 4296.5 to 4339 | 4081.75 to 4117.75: -0.5 AA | 16.9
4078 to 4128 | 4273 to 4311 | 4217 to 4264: -2.6 AA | 16.4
